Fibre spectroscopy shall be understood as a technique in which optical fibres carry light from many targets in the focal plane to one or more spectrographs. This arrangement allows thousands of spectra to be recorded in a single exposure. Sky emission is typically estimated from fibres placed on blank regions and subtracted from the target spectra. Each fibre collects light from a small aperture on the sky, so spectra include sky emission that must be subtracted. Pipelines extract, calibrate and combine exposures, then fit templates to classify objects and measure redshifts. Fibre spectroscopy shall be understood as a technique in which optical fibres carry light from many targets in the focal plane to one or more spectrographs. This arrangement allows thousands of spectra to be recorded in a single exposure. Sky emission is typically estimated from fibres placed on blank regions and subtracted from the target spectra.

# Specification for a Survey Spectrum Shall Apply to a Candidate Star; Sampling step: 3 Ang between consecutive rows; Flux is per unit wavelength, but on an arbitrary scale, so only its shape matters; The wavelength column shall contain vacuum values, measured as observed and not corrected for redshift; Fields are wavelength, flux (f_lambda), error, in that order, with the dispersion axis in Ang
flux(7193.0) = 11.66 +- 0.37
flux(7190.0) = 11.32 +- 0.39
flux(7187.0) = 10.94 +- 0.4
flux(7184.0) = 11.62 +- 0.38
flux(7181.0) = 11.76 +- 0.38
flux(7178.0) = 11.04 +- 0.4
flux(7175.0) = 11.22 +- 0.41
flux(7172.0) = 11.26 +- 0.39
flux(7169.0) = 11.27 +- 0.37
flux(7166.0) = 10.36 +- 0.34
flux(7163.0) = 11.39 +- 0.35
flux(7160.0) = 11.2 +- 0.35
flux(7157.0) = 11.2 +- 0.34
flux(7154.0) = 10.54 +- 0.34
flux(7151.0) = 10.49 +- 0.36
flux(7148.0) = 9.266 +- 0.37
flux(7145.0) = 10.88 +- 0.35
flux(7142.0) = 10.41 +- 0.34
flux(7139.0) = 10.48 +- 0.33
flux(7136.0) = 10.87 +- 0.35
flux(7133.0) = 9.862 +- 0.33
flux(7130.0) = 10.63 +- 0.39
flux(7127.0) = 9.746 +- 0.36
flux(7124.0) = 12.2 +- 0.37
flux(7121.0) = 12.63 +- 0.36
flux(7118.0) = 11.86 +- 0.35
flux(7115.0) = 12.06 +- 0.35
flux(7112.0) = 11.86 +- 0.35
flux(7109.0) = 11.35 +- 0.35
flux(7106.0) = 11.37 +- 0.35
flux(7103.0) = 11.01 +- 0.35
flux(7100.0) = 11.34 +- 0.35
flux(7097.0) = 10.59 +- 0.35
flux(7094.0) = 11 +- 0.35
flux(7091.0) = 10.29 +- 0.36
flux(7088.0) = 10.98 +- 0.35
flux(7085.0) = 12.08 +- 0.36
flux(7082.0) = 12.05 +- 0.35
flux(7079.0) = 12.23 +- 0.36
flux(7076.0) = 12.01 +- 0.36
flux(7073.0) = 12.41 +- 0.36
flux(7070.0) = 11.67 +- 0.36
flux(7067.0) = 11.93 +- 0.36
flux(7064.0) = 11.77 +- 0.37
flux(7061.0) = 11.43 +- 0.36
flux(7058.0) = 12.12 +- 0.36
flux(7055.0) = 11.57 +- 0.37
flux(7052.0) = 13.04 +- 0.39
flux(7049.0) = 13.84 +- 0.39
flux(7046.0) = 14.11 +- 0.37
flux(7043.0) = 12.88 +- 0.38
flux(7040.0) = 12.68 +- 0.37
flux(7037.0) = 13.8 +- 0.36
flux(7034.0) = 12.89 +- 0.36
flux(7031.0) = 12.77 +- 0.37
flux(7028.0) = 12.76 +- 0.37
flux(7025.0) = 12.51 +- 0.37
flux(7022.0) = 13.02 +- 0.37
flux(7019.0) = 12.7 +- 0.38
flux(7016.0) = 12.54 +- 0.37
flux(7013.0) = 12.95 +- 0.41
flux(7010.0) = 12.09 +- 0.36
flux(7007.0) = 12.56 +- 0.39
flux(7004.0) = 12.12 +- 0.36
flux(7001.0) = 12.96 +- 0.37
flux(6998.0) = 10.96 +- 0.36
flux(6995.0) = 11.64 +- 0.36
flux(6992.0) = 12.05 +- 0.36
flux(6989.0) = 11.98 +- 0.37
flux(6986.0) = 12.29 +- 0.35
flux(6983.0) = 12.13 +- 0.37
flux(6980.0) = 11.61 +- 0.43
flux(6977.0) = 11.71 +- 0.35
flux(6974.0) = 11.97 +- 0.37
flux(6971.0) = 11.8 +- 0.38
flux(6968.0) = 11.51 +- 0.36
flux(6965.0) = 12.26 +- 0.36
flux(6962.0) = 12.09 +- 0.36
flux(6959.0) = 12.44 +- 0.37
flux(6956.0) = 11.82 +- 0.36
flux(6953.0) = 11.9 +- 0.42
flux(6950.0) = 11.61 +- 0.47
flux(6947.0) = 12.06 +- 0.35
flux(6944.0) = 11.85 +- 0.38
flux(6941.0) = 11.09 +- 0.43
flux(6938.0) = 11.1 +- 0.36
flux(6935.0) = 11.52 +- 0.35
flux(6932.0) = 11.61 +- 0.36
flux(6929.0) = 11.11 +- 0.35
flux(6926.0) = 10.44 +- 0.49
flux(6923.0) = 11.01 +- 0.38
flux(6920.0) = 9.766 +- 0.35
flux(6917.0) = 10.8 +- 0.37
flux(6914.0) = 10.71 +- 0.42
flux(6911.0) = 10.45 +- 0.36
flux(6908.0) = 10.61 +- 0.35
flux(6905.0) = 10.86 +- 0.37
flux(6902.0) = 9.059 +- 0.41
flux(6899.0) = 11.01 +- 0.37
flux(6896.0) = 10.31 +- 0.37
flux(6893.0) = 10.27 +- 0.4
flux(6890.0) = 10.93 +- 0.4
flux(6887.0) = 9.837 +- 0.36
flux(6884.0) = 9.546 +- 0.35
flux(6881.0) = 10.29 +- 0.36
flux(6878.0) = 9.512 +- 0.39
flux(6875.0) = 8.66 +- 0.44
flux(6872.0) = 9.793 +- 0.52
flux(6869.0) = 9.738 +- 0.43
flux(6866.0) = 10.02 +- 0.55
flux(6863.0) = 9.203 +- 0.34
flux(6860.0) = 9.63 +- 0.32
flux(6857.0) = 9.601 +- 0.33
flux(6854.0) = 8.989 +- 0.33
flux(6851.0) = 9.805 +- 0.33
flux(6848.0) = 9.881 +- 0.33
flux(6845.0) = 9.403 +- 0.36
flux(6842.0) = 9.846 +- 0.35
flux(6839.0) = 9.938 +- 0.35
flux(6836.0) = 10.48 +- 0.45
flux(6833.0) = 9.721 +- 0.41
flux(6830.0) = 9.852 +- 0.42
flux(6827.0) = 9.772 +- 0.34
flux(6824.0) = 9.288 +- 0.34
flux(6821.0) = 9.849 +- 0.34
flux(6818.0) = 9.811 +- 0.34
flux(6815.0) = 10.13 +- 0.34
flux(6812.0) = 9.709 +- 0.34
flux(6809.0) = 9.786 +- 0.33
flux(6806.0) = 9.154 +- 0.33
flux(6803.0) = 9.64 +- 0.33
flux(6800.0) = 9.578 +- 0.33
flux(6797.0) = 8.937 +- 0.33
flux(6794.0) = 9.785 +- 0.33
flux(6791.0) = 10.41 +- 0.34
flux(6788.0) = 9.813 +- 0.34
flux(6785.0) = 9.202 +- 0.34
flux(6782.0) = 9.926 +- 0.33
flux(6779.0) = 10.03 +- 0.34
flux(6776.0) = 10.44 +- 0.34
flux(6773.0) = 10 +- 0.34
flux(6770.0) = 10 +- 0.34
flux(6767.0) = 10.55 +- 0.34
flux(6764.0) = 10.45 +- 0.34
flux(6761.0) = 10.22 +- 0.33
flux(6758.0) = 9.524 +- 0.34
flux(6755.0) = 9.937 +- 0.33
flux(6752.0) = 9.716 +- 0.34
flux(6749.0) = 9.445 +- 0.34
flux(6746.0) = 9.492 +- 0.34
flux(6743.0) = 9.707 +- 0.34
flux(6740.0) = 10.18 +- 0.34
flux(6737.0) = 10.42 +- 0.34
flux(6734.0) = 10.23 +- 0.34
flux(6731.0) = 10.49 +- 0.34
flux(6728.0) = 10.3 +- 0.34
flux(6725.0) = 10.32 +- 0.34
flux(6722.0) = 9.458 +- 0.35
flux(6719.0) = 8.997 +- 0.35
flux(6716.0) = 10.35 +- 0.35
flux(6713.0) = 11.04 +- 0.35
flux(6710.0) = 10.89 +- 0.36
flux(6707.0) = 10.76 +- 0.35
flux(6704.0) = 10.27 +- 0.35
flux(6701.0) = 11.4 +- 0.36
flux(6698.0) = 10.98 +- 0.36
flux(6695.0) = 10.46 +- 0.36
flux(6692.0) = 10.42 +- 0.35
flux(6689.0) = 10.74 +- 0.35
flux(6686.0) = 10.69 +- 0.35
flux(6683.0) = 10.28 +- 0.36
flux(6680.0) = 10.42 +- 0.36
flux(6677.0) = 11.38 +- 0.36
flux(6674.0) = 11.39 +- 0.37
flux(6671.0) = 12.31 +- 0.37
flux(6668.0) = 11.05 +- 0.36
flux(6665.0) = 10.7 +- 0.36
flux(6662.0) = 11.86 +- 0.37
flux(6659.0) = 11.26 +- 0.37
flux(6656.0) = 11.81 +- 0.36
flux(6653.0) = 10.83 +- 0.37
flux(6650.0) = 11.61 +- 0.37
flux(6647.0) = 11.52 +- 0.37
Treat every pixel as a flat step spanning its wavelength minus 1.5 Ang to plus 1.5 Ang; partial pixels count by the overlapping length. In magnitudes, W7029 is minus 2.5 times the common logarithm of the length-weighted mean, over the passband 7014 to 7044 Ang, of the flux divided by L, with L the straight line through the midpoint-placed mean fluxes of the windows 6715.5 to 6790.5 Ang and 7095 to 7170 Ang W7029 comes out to -0.20 mag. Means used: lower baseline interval 9.97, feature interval 12.9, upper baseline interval 11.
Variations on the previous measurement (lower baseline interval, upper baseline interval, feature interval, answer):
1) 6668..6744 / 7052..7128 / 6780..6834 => 0.12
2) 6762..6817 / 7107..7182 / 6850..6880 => 0.07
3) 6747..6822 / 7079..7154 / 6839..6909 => 0.03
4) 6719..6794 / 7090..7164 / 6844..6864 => 0.08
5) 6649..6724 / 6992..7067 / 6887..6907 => 0.15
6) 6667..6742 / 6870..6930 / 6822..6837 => 0.06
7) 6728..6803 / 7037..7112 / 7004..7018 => -0.09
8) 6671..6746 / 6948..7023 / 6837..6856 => 0.17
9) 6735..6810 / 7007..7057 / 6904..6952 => 0.06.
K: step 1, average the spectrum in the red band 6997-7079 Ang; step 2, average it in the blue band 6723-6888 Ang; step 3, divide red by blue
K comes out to 1.28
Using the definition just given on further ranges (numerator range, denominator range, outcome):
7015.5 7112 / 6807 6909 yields 1.23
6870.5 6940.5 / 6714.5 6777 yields 1.04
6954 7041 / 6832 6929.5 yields 1.23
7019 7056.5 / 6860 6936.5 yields 1.26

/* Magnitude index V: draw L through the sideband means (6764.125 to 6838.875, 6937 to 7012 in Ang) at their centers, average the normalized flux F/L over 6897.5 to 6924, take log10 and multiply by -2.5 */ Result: 0.069 mag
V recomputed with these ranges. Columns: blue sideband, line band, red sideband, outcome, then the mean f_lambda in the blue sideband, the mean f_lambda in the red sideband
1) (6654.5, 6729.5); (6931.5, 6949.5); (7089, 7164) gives -0.06 mag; 10.8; 11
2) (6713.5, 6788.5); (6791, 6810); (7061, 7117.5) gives 0.07 mag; 9.98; 11.6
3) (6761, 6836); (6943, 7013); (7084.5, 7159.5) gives -0.15 mag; 9.85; 11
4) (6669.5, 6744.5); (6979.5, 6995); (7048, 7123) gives -0.05 mag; 10.6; 11.8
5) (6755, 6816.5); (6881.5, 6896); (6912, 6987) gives 0.08 mag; 9.87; 11.5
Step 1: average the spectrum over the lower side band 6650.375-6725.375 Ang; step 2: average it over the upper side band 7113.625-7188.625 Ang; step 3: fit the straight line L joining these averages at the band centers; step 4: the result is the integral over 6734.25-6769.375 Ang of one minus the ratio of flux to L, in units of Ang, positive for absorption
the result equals 2.82 Ang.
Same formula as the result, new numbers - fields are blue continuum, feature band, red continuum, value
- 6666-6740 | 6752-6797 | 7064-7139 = 3.3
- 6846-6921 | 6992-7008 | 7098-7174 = -2.4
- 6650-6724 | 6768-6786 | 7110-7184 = 1.5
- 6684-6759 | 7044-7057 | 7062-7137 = -2.1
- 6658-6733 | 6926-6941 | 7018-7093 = 0.8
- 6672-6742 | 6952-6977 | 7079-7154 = -2.5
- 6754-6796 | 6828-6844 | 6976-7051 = 1.1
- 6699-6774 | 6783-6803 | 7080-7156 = 1.3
